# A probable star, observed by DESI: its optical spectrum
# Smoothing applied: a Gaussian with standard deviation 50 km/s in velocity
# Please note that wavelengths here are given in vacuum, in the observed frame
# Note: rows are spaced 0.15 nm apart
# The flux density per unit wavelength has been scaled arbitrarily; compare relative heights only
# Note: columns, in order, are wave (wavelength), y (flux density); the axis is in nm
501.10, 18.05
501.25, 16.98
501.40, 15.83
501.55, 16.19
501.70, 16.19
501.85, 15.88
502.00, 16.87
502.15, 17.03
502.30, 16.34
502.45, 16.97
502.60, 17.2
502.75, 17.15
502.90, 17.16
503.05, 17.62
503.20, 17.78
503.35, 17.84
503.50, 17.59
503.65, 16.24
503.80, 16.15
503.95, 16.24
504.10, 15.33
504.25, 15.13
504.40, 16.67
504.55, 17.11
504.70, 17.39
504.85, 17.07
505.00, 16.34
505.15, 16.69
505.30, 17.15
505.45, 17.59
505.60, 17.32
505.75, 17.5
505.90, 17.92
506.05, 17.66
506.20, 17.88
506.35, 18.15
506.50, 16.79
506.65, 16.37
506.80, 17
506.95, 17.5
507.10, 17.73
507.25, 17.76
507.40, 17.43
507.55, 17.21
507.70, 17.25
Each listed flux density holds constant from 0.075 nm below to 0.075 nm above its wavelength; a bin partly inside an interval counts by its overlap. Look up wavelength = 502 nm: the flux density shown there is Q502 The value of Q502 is 16.87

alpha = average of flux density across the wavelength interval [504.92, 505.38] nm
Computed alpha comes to 16.7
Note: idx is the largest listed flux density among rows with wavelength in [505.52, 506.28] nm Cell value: 17.92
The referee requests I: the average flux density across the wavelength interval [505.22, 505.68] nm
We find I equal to 17.3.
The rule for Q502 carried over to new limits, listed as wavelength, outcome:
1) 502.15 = 17.03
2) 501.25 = 16.98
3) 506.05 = 17.66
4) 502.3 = 16.34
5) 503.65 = 16.24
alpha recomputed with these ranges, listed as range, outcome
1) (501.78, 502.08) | 16.4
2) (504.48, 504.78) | 17.2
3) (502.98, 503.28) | 17.7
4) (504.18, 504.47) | 15.9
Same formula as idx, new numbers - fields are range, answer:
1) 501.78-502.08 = 16.87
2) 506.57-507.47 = 17.76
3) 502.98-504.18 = 17.84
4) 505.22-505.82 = 17.59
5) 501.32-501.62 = 16.19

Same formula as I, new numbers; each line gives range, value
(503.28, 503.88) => 16.9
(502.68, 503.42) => 17.5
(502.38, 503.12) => 17.2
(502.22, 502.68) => 16.8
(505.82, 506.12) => 17.8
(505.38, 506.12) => 17.6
